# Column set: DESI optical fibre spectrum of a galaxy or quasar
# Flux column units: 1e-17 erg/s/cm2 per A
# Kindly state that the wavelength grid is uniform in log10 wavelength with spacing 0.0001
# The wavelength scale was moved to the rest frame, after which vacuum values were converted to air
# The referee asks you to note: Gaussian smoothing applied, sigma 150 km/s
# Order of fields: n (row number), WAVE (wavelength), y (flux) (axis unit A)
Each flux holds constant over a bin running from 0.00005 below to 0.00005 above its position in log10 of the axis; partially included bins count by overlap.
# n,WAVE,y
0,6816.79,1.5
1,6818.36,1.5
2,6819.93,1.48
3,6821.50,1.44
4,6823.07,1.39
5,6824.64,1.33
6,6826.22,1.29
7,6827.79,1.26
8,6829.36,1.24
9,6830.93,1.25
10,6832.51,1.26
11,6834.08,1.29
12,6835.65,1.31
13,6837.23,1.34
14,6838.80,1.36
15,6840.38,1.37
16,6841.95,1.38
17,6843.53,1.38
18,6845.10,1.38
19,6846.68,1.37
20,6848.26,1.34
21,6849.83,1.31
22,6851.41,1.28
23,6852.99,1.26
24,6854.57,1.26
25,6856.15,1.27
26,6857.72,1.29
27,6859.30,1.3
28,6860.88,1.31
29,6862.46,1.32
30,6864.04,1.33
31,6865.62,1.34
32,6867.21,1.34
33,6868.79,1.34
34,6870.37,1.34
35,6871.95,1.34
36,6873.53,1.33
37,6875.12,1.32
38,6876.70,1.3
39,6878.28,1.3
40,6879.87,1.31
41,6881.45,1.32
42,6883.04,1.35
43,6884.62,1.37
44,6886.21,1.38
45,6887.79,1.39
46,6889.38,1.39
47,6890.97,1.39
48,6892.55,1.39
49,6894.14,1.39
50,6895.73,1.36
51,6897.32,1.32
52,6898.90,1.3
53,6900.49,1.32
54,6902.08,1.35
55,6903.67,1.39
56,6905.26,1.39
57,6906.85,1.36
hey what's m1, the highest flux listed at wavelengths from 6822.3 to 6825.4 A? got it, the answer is 1.39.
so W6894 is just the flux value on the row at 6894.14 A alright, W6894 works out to 1.39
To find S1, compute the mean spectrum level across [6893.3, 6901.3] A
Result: 1.34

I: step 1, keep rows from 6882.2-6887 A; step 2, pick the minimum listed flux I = 1.35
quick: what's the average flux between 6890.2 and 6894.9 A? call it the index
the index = 1.39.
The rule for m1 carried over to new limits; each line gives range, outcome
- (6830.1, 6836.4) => 1.31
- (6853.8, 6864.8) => 1.33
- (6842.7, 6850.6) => 1.38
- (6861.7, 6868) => 1.34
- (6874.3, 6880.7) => 1.32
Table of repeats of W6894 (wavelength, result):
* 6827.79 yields 1.26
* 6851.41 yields 1.28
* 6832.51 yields 1.26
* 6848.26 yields 1.34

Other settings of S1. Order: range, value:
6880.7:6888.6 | 1.36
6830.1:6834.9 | 1.27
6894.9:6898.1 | 1.34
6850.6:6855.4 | 1.26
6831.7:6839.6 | 1.31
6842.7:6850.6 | 1.36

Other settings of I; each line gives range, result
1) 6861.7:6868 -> 1.32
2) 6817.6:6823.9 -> 1.39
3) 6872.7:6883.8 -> 1.3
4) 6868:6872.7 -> 1.34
